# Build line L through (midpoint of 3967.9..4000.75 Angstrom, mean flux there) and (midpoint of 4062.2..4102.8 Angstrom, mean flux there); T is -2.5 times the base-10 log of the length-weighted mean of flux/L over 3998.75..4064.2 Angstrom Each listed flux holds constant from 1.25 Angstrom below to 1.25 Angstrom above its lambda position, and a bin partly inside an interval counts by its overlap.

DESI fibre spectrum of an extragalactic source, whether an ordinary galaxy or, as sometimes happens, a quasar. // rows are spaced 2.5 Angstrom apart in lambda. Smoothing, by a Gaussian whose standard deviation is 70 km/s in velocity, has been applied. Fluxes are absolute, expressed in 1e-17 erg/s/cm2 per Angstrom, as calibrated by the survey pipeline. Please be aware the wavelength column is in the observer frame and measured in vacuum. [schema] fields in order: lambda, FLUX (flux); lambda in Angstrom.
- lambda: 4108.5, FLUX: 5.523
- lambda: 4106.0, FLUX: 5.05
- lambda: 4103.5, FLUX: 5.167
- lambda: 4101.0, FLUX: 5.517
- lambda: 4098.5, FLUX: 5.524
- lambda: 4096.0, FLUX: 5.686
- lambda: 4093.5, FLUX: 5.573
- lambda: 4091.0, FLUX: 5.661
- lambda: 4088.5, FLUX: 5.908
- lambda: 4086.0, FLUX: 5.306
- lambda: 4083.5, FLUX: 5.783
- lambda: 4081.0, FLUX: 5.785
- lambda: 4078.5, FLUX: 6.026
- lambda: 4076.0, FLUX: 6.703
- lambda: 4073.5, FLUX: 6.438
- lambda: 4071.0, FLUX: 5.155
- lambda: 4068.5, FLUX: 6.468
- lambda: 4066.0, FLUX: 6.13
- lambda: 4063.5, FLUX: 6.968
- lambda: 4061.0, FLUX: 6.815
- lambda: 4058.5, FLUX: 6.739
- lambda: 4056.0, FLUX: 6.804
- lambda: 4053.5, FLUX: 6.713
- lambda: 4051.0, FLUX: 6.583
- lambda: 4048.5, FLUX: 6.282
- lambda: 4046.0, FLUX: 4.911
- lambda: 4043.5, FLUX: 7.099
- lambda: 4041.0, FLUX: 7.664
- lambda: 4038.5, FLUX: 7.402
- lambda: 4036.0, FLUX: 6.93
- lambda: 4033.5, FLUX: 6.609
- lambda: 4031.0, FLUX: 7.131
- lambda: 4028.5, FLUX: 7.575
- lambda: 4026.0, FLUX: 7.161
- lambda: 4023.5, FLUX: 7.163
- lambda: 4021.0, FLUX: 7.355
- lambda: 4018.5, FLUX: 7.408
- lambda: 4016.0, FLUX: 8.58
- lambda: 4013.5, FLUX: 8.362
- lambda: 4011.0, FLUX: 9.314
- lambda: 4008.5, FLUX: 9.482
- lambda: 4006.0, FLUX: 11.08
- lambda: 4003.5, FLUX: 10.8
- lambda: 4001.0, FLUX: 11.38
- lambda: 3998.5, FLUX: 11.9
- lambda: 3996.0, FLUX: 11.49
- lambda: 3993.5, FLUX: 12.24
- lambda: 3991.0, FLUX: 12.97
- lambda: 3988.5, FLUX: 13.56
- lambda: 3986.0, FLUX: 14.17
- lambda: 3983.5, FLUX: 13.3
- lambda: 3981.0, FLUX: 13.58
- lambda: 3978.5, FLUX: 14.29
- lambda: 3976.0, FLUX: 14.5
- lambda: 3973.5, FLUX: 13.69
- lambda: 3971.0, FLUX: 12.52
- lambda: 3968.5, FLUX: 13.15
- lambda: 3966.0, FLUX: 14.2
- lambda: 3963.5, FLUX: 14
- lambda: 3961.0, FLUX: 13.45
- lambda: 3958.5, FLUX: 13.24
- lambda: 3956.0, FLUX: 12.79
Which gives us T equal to 0.24 mag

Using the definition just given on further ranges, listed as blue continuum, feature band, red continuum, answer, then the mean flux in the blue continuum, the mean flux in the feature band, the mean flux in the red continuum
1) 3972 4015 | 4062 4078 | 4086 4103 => 0.139 mag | 12.1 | 6.3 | 5.6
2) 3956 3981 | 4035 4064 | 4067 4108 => 0.216 mag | 13.6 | 6.74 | 5.73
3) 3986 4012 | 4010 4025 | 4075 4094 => 0.281 mag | 11.6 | 7.99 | 5.84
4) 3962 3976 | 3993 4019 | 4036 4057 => 0.016 mag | 13.6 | 10.2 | 6.7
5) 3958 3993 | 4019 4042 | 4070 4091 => 0.301 mag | 13.6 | 7.22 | 5.88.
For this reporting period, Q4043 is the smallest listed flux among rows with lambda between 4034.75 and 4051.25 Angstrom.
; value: 4.911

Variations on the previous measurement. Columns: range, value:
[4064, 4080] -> 5.155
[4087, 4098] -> 5.573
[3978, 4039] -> 6.609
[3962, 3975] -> 12.52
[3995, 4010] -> 9.482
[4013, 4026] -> 7.161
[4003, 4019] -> 7.408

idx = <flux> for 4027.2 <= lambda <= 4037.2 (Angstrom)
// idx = 7.06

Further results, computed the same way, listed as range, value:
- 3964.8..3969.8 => 13.7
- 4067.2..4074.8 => 6.03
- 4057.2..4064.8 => 6.84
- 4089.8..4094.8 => 5.62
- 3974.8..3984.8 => 13.9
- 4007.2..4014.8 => 9.06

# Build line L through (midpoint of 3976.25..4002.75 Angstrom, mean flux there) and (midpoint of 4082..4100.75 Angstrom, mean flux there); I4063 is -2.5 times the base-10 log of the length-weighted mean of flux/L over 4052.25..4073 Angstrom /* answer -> 0.19 mag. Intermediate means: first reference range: 12.9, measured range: 6.47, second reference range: 5.63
